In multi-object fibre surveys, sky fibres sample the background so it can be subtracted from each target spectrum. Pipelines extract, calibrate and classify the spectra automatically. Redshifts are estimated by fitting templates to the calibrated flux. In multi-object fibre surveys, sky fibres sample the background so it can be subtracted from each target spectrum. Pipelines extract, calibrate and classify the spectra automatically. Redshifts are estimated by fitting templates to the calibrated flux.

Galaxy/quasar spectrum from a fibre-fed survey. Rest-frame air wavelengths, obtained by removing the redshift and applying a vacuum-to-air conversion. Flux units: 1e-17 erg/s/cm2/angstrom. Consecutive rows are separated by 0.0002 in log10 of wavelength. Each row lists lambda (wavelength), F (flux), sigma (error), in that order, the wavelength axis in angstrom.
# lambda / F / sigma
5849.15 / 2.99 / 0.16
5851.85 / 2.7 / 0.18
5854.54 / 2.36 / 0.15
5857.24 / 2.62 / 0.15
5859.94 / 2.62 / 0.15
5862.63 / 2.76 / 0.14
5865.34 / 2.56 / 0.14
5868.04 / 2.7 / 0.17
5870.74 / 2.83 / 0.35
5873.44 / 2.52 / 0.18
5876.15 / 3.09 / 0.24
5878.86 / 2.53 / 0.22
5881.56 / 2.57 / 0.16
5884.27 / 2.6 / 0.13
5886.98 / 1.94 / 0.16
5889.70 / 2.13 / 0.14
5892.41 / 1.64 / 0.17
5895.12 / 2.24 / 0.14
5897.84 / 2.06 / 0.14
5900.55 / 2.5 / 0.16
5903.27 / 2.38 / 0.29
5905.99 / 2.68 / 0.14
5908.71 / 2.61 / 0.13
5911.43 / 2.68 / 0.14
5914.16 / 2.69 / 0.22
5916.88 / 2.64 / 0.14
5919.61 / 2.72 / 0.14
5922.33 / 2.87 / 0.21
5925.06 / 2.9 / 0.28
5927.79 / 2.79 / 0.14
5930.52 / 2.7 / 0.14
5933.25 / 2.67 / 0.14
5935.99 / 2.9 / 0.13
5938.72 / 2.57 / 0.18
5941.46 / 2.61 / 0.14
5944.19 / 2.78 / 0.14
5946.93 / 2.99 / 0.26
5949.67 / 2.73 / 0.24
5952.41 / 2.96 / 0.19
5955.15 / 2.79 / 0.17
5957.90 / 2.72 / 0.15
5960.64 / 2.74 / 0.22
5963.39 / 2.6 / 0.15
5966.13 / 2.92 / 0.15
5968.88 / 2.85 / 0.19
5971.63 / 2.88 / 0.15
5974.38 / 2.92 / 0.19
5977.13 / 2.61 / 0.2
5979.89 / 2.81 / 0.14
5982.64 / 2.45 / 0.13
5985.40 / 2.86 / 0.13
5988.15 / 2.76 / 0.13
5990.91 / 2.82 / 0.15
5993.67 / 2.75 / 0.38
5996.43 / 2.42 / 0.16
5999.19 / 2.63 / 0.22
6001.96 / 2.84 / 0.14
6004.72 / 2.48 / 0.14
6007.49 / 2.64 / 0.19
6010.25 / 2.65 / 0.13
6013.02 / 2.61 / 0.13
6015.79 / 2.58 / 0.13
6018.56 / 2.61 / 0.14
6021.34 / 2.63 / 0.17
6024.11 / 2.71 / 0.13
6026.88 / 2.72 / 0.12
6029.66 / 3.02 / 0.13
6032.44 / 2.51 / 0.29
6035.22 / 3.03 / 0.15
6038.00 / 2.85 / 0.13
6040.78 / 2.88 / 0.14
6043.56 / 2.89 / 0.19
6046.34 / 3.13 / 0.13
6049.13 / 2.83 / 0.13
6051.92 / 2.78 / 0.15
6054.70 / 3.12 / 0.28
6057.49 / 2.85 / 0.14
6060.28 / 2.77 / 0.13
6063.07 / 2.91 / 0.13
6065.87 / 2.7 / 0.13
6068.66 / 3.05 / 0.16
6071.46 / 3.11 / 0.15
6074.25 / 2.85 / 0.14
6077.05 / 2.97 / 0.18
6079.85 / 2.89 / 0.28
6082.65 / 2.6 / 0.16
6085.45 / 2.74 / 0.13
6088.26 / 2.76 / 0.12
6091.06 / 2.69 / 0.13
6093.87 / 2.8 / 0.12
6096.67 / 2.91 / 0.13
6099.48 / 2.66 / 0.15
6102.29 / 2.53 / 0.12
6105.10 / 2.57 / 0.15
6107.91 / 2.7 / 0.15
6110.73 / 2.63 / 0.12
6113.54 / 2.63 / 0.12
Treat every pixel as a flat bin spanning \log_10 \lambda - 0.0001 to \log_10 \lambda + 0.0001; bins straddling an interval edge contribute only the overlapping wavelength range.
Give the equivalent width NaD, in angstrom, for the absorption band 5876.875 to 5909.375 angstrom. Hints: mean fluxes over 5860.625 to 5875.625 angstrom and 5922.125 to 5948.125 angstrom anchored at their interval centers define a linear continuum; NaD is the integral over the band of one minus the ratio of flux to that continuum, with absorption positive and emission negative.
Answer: 4.7 angstrom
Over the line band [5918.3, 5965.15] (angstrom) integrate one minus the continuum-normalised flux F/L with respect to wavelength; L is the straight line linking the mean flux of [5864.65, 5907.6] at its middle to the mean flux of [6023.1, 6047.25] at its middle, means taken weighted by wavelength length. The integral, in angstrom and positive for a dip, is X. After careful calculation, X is -3.2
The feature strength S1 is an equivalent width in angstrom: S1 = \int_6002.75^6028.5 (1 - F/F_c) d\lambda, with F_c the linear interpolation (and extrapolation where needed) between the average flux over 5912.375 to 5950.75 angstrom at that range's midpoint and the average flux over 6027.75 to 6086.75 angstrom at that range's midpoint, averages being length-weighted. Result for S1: 1.8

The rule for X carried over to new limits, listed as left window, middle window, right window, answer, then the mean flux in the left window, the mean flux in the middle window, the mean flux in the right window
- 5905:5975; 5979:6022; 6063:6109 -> 1.8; 2.76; 2.66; 2.79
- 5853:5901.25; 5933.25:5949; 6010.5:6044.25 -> -1.1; 2.46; 2.76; 2.75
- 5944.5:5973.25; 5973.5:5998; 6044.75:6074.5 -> 1.2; 2.82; 2.71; 2.92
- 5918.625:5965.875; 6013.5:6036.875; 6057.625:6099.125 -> 0.7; 2.77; 2.72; 2.83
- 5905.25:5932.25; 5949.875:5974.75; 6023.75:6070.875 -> -0.3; 2.73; 2.81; 2.88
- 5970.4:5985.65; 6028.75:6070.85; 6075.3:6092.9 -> -1.9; 2.75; 2.89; 2.78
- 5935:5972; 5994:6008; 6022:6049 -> 1.1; 2.79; 2.61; 2.85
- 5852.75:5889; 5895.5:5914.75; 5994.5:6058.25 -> 1.0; 2.59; 2.49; 2.76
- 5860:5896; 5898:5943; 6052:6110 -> -2.1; 2.48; 2.67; 2.81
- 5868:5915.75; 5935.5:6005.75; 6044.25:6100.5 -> -3.0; 2.46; 2.75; 2.86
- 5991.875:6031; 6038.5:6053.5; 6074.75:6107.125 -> -1.1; 2.66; 2.9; 2.74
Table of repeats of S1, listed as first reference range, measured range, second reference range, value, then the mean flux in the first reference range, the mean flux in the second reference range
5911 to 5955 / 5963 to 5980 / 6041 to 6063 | 0.01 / 2.76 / 2.91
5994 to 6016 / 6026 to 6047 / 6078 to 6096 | -1.60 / 2.61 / 2.76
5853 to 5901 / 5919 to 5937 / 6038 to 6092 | -1.56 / 2.46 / 2.87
